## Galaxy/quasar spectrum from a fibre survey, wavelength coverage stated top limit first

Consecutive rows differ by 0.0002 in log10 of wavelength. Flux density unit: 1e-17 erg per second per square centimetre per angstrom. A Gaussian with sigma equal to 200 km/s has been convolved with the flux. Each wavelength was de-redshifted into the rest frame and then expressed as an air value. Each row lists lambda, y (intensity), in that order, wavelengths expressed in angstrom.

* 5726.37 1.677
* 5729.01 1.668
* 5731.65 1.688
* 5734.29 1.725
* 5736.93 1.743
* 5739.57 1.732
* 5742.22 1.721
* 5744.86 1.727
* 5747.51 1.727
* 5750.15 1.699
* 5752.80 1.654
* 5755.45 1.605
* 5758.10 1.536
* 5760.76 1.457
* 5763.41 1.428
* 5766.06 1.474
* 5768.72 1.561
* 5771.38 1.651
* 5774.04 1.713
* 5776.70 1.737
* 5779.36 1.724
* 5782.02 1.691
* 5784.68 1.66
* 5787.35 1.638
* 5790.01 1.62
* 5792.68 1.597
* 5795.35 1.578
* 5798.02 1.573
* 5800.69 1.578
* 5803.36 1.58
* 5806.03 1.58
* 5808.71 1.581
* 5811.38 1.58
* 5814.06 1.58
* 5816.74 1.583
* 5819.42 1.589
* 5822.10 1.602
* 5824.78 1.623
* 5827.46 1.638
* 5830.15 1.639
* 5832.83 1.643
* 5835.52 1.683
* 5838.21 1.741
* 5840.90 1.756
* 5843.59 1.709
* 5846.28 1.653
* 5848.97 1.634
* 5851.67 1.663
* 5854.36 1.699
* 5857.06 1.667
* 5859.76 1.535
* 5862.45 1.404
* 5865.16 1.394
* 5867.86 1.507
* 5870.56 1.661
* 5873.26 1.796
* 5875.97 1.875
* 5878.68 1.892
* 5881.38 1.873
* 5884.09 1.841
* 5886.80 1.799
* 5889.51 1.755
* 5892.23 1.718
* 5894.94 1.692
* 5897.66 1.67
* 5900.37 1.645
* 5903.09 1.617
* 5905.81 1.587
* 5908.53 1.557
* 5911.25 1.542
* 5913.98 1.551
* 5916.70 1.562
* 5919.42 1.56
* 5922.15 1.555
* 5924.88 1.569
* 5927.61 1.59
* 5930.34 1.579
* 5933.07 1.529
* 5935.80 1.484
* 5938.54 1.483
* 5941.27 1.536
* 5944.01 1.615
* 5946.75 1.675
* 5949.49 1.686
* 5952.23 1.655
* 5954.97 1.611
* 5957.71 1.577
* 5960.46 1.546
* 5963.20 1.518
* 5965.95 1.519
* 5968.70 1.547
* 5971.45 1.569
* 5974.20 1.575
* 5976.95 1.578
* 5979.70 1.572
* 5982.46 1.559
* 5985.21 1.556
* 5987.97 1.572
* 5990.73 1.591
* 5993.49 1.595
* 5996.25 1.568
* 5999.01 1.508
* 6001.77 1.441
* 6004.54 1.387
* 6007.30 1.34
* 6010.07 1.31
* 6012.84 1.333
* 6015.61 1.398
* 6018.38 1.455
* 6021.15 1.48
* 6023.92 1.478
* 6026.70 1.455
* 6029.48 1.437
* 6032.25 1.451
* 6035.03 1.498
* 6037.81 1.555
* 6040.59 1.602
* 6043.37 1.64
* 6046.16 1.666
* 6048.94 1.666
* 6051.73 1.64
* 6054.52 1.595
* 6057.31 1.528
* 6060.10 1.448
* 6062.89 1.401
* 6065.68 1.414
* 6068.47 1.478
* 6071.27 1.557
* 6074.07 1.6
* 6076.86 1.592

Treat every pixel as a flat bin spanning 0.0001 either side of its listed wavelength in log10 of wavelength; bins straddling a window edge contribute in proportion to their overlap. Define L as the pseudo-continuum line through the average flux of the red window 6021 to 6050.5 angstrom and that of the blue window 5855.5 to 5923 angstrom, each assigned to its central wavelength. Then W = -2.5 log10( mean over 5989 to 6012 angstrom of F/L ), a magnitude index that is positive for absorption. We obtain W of 0.07 mag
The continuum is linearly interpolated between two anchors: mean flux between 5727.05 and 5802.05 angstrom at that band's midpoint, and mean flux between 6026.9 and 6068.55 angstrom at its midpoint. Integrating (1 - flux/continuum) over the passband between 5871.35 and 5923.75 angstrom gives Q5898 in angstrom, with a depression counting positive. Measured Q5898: -3.2 angstrom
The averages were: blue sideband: 1.64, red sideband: 1.53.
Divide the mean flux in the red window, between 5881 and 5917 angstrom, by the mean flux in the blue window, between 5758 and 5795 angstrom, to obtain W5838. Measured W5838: 1.04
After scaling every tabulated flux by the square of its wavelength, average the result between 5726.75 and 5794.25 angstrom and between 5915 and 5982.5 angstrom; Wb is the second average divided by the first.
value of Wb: 1.02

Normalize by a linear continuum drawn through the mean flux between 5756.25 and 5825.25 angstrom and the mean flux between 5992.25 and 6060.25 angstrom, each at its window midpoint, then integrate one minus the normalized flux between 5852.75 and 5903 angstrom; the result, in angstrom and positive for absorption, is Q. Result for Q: -4.1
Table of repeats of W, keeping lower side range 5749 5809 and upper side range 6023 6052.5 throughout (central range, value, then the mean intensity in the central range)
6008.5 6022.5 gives 0.120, 1.39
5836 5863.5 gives -0.040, 1.65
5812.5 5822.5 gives 0.007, 1.59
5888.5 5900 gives -0.079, 1.7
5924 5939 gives 0.023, 1.54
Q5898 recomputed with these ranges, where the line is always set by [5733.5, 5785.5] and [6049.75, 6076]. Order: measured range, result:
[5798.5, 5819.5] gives 0.6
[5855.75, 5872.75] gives 0.7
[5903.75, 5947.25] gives 0.5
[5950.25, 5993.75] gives -0.3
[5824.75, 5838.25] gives -0.3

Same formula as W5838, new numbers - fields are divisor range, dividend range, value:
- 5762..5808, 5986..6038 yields 0.91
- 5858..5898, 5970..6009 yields 0.90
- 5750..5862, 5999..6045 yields 0.90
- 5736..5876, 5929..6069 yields 0.94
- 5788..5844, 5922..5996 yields 0.97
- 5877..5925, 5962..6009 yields 0.91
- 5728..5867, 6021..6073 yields 0.94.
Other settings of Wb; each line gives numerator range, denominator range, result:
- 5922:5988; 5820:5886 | 0.97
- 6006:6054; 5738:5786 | 1.00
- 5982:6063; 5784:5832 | 1.01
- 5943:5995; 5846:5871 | 1.04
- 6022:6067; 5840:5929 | 0.98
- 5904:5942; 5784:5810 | 1.01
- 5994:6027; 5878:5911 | 0.87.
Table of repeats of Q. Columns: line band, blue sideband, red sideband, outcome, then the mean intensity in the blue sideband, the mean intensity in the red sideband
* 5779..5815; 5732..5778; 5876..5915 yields 1.1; 1.64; 1.7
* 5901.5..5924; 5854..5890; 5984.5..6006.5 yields 0.9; 1.69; 1.52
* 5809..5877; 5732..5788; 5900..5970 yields -0.9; 1.65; 1.57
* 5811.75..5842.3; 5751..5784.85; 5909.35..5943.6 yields -1.1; 1.61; 1.55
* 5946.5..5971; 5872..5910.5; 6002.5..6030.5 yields -0.5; 1.73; 1.41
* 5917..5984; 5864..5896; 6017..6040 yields 1.8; 1.74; 1.48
